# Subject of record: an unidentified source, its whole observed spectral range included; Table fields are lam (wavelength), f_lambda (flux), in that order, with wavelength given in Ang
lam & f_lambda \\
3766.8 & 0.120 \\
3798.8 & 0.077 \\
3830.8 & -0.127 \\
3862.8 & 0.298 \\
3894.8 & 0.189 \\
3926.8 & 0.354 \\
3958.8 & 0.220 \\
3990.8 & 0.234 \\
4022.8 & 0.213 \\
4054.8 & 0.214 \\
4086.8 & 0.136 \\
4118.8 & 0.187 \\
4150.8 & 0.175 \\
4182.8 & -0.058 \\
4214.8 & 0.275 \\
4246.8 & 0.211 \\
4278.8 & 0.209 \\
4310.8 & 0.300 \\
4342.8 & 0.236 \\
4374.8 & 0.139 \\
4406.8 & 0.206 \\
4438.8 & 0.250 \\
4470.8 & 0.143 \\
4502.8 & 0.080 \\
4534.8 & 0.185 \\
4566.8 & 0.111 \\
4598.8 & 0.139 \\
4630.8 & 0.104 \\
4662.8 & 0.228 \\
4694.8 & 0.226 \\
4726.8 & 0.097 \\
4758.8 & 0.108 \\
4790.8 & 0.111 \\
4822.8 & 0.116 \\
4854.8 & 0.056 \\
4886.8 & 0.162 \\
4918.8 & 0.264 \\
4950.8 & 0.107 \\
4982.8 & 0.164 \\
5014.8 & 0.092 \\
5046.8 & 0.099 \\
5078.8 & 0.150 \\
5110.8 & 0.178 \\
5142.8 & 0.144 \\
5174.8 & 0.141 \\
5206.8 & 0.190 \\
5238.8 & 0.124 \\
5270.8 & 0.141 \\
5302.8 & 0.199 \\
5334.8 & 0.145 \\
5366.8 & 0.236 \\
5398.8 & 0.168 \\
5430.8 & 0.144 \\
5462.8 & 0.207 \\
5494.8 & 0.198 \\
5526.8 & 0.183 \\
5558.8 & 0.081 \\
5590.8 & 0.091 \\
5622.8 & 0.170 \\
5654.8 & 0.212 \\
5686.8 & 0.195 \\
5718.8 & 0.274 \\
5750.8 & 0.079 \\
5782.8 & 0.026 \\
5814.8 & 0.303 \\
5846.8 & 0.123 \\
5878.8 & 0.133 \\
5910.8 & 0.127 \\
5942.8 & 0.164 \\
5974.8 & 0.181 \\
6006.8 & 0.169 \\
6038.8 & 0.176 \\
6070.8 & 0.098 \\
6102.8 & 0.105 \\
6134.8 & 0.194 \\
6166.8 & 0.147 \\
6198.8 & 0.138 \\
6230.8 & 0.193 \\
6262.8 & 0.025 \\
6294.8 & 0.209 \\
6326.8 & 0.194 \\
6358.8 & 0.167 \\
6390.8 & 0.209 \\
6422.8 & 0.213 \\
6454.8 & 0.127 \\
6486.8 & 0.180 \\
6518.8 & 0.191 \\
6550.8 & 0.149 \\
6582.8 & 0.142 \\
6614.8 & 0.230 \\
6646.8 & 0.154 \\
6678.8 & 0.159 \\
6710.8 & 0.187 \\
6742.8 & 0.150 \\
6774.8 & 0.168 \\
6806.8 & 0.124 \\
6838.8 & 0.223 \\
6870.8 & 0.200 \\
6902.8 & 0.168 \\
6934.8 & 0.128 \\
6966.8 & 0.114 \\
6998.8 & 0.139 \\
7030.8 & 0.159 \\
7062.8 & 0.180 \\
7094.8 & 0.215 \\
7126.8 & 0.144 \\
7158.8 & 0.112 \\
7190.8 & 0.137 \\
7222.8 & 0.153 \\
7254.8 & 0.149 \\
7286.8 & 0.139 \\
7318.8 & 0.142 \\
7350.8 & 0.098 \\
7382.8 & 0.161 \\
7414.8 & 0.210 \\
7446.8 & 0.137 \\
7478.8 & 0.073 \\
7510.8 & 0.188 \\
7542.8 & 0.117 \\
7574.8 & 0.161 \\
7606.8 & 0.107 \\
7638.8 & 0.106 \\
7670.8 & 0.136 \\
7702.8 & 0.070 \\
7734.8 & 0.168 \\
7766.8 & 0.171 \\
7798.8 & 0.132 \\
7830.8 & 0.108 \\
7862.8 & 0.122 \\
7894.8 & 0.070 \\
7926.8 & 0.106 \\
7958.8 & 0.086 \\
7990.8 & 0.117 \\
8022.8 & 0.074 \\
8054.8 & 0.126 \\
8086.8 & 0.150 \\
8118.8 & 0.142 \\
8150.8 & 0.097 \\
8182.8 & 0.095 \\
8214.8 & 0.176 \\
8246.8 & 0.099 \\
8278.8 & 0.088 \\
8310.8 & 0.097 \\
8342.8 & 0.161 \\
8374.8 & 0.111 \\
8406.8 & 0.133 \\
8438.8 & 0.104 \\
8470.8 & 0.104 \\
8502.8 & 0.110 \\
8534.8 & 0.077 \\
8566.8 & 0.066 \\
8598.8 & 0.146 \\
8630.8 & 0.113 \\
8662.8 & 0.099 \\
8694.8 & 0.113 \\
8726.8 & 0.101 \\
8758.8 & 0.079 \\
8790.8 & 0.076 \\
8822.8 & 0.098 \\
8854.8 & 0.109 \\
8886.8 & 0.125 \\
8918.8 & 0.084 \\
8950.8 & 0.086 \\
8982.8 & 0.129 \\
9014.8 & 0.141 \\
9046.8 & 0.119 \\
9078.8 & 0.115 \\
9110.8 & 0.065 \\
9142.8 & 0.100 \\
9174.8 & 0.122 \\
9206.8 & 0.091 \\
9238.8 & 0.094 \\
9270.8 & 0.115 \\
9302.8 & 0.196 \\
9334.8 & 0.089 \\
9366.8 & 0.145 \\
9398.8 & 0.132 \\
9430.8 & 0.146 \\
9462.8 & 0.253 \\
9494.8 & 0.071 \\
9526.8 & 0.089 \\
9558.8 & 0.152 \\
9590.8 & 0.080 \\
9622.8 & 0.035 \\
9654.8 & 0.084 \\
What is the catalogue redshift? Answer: 0.42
